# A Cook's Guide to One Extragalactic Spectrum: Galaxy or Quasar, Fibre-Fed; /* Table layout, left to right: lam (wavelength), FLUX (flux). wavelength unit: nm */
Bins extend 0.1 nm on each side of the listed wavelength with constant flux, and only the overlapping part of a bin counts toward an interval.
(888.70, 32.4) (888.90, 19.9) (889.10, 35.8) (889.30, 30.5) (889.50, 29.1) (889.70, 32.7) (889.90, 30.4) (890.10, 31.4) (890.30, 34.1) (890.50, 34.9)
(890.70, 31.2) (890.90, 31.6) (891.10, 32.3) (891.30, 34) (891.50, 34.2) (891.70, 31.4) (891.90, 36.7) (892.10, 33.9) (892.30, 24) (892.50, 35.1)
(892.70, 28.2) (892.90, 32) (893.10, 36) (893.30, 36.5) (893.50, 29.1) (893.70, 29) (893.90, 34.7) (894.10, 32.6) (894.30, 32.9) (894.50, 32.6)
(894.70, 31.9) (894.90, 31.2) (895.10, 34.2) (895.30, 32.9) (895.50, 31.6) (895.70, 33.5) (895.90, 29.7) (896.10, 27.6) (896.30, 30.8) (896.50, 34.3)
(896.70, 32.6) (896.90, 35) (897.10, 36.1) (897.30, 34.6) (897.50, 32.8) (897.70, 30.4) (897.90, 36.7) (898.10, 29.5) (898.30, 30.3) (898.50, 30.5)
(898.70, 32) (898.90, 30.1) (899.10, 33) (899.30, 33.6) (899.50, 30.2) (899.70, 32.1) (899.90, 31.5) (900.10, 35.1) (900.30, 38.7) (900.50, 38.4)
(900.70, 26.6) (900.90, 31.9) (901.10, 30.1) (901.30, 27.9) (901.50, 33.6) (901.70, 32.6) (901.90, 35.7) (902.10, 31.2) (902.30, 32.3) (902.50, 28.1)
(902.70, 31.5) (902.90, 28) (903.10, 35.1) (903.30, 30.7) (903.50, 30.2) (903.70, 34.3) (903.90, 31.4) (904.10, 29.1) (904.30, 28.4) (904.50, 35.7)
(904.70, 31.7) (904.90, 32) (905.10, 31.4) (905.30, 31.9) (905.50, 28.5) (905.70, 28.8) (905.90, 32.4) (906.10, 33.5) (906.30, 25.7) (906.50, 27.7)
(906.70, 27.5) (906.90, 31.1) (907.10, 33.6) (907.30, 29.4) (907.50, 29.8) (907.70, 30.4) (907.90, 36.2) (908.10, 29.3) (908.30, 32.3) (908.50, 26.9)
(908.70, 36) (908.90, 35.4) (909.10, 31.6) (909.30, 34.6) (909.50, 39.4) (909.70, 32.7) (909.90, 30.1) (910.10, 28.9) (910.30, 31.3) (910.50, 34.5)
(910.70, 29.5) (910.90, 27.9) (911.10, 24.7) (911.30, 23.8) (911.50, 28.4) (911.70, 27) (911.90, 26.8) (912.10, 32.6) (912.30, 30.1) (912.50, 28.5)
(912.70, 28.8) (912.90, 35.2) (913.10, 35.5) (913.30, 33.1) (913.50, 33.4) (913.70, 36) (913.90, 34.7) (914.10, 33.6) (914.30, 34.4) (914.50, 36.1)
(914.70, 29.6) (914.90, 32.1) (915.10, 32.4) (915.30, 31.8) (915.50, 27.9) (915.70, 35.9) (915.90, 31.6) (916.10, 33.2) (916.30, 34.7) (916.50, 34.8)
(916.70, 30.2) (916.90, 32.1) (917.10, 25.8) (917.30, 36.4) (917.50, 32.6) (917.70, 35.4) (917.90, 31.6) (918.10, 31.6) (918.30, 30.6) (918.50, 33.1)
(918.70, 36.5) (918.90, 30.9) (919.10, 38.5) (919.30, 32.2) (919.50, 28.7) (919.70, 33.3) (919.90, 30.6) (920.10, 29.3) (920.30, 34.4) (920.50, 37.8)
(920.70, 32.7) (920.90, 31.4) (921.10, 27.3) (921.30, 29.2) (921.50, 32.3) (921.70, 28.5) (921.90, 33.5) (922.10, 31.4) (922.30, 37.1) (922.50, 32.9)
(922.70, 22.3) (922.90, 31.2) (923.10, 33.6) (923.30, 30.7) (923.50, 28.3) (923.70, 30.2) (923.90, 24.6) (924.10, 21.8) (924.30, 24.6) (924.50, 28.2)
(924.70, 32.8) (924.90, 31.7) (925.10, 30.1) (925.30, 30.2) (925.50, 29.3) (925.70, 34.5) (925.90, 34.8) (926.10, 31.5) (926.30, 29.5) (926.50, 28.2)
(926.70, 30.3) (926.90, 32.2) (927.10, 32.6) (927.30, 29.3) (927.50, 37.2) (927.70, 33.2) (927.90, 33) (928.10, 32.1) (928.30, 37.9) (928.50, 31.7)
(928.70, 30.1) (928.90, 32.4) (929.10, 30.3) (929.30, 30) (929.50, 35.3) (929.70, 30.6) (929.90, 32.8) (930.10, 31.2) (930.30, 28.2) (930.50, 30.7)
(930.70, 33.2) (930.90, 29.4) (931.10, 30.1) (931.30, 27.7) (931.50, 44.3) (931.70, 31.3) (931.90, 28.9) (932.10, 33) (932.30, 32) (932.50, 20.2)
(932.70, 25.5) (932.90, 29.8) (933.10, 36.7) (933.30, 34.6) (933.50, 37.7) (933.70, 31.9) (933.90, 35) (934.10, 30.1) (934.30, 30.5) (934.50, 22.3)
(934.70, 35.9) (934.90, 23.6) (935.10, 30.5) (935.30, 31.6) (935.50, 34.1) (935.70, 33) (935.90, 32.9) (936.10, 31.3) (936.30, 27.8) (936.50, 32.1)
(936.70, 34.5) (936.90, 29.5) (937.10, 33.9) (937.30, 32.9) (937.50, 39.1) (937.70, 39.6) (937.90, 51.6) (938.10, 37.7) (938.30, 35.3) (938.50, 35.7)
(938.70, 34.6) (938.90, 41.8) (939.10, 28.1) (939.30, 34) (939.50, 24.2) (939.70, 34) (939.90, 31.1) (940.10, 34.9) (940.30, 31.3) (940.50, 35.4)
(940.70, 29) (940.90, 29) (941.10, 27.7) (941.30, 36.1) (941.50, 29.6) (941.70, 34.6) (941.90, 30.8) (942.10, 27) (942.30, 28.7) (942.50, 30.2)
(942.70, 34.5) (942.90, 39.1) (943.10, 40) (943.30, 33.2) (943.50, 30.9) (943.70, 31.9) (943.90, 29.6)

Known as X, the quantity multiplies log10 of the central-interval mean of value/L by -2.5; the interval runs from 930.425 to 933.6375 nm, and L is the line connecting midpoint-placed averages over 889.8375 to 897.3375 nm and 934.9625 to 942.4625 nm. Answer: 0.046 mag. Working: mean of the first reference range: 32.5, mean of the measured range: 31.6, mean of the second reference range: 33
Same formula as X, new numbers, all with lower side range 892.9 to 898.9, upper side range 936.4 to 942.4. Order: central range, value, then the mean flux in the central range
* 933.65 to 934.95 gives 0.11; 30.1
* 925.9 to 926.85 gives 0.09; 30.5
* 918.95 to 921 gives 0.01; 32.8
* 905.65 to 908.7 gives 0.07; 30.5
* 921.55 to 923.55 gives 0.07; 31.1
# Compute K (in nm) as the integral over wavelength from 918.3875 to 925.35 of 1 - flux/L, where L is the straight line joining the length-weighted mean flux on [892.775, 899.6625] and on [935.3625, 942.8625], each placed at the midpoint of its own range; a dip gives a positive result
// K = 0.41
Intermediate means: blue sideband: 32.4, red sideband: 33.2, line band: 30.9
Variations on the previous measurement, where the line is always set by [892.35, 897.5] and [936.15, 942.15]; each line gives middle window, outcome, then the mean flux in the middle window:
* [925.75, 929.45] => 0.12 nm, 32.1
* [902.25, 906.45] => 0.23 nm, 30.9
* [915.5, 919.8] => 0.04 nm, 32.7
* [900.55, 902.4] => 0.06 nm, 31.5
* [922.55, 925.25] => 0.37 nm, 28.6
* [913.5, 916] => -0.01 nm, 33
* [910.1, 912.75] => 0.33 nm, 28.8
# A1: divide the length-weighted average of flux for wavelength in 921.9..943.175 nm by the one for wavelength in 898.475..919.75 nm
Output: 1.00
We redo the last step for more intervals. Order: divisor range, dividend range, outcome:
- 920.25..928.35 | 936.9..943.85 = 1.09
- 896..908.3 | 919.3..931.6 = 0.99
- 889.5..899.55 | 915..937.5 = 0.98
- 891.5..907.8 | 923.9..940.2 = 1.01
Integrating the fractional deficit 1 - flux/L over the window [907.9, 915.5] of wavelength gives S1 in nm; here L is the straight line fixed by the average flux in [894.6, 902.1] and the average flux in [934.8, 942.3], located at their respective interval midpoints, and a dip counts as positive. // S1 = 0.22 nm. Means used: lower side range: 32.4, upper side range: 32.9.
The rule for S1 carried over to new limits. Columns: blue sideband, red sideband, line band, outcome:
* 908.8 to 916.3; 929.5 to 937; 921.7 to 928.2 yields 0.16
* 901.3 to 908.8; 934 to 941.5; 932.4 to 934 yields 0.06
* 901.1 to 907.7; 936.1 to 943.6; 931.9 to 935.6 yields 0.25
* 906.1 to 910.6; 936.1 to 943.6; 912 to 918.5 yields -0.11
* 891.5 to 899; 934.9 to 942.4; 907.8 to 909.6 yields -0.06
